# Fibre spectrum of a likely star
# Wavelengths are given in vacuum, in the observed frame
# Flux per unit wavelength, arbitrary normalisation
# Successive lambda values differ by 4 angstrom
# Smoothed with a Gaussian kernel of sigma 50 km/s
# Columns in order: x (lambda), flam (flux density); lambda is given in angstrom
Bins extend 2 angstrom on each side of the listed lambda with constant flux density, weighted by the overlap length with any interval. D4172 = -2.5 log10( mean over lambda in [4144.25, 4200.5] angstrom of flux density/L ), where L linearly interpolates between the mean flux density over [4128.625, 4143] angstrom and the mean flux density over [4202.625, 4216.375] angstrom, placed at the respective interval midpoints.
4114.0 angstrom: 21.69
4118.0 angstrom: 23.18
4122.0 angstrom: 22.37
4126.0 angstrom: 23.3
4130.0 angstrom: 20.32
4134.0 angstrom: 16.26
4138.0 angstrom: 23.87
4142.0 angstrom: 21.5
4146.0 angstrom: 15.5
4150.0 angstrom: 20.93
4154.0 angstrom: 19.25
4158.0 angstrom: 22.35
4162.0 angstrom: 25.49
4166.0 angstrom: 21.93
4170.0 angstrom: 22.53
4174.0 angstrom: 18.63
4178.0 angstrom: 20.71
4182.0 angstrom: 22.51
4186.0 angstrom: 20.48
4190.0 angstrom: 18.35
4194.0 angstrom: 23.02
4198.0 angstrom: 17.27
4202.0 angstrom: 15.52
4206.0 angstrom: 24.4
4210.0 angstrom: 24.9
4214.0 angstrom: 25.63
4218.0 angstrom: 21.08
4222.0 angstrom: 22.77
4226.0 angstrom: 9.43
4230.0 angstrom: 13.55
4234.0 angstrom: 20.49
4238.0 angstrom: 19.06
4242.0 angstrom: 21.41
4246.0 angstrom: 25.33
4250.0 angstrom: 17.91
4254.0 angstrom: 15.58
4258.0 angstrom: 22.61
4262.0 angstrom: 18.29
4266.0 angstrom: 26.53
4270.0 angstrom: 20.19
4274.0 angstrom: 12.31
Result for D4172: 0.077 mag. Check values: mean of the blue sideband 20.4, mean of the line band 20.6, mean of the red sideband 23.9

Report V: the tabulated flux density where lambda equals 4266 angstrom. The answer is 26.53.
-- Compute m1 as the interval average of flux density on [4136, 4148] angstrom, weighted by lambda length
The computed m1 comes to 20.3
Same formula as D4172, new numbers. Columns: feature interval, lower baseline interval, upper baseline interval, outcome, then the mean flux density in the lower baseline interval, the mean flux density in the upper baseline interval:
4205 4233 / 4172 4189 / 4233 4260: 0.01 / 20.5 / 20.3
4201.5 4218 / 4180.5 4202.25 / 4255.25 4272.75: -0.15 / 19.8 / 21.2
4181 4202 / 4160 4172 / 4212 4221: 0.18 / 23.3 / 23.3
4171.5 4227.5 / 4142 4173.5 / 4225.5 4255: -0.04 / 21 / 18.3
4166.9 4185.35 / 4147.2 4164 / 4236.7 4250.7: 0.03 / 21.7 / 21.3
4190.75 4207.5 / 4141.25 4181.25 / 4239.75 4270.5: 0.06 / 20.9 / 21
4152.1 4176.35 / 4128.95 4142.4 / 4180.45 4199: -0.07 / 20.4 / 20.4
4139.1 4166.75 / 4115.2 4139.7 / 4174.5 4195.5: 0.01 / 21.5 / 20.8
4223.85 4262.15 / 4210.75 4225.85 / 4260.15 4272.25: 0.17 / 21.6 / 21.5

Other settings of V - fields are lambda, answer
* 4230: 13.55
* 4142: 21.5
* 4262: 18.29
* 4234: 20.49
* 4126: 23.3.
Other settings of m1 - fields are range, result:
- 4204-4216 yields 25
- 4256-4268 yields 22.5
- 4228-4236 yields 17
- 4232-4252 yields 20.8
